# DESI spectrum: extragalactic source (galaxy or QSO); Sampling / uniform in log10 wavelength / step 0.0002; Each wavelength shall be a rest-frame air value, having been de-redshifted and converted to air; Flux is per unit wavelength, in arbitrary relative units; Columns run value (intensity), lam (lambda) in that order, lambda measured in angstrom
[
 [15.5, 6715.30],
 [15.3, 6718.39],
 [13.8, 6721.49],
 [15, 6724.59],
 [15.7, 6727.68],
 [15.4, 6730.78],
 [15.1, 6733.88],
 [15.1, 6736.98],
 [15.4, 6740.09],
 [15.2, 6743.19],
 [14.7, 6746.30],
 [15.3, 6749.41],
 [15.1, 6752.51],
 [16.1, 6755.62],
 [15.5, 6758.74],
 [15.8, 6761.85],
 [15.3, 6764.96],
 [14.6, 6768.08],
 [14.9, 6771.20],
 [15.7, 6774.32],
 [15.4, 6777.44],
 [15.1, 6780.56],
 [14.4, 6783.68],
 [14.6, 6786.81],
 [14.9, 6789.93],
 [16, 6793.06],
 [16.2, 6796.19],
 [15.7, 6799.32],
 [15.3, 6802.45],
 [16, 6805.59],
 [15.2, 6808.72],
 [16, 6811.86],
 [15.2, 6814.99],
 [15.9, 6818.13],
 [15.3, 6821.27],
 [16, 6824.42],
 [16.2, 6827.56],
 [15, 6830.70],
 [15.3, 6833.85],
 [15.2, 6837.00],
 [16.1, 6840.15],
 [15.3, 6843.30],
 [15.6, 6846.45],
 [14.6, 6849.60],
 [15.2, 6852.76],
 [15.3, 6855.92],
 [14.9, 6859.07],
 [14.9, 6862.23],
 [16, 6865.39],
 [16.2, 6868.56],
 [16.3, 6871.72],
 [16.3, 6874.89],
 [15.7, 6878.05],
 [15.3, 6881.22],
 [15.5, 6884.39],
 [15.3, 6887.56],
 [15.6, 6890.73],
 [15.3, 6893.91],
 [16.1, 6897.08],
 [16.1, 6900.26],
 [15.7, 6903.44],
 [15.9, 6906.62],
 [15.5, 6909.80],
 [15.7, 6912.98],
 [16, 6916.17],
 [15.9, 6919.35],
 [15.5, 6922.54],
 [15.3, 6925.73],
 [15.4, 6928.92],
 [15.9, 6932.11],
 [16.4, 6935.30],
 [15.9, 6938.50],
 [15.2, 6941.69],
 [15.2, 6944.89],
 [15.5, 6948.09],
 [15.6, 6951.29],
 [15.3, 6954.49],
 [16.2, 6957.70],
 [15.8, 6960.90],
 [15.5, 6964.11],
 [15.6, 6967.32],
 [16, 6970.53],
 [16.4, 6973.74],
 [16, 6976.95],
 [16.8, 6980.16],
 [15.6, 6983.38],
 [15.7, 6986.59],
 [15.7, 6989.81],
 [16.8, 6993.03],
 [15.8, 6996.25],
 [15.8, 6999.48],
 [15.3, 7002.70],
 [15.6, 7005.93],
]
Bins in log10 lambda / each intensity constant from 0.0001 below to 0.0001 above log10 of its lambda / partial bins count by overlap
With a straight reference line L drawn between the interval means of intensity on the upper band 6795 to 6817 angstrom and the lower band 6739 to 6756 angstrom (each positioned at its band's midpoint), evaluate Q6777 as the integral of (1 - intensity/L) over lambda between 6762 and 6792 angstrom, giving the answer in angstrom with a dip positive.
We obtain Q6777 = 0.8 angstrom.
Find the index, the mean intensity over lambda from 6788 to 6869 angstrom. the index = 15.5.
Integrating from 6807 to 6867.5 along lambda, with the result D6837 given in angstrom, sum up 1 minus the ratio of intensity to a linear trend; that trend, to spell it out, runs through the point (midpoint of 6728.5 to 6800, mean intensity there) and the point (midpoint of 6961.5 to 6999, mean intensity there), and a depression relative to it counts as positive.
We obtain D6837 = 0.30 angstrom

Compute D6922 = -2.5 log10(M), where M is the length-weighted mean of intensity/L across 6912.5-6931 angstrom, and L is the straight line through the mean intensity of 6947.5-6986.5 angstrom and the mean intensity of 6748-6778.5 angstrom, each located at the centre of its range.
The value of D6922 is 0.01 mag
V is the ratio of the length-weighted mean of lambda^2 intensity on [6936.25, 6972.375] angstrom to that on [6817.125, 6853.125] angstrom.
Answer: 1.0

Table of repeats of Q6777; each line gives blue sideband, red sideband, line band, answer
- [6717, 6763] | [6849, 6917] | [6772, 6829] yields -0.4 angstrom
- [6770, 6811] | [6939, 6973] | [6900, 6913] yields -0.2 angstrom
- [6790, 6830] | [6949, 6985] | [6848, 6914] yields 0.8 angstrom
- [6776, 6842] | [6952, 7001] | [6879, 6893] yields 0.2 angstrom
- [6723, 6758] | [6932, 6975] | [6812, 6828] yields -0.3 angstrom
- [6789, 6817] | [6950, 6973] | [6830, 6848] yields 0.3 angstrom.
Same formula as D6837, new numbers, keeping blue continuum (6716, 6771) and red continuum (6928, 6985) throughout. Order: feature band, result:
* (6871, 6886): -0.20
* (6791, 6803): -0.36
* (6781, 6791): 0.42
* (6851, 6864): 0.37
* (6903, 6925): -0.07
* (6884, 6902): -0.05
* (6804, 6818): -0.22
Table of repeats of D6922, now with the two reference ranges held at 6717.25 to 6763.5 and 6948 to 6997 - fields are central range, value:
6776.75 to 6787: 0.035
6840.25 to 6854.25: 0.019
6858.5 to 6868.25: 0.012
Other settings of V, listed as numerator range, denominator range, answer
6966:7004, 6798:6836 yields 1.08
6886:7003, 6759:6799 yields 1.08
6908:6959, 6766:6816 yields 1.06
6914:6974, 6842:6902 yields 1.03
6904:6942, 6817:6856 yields 1.04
